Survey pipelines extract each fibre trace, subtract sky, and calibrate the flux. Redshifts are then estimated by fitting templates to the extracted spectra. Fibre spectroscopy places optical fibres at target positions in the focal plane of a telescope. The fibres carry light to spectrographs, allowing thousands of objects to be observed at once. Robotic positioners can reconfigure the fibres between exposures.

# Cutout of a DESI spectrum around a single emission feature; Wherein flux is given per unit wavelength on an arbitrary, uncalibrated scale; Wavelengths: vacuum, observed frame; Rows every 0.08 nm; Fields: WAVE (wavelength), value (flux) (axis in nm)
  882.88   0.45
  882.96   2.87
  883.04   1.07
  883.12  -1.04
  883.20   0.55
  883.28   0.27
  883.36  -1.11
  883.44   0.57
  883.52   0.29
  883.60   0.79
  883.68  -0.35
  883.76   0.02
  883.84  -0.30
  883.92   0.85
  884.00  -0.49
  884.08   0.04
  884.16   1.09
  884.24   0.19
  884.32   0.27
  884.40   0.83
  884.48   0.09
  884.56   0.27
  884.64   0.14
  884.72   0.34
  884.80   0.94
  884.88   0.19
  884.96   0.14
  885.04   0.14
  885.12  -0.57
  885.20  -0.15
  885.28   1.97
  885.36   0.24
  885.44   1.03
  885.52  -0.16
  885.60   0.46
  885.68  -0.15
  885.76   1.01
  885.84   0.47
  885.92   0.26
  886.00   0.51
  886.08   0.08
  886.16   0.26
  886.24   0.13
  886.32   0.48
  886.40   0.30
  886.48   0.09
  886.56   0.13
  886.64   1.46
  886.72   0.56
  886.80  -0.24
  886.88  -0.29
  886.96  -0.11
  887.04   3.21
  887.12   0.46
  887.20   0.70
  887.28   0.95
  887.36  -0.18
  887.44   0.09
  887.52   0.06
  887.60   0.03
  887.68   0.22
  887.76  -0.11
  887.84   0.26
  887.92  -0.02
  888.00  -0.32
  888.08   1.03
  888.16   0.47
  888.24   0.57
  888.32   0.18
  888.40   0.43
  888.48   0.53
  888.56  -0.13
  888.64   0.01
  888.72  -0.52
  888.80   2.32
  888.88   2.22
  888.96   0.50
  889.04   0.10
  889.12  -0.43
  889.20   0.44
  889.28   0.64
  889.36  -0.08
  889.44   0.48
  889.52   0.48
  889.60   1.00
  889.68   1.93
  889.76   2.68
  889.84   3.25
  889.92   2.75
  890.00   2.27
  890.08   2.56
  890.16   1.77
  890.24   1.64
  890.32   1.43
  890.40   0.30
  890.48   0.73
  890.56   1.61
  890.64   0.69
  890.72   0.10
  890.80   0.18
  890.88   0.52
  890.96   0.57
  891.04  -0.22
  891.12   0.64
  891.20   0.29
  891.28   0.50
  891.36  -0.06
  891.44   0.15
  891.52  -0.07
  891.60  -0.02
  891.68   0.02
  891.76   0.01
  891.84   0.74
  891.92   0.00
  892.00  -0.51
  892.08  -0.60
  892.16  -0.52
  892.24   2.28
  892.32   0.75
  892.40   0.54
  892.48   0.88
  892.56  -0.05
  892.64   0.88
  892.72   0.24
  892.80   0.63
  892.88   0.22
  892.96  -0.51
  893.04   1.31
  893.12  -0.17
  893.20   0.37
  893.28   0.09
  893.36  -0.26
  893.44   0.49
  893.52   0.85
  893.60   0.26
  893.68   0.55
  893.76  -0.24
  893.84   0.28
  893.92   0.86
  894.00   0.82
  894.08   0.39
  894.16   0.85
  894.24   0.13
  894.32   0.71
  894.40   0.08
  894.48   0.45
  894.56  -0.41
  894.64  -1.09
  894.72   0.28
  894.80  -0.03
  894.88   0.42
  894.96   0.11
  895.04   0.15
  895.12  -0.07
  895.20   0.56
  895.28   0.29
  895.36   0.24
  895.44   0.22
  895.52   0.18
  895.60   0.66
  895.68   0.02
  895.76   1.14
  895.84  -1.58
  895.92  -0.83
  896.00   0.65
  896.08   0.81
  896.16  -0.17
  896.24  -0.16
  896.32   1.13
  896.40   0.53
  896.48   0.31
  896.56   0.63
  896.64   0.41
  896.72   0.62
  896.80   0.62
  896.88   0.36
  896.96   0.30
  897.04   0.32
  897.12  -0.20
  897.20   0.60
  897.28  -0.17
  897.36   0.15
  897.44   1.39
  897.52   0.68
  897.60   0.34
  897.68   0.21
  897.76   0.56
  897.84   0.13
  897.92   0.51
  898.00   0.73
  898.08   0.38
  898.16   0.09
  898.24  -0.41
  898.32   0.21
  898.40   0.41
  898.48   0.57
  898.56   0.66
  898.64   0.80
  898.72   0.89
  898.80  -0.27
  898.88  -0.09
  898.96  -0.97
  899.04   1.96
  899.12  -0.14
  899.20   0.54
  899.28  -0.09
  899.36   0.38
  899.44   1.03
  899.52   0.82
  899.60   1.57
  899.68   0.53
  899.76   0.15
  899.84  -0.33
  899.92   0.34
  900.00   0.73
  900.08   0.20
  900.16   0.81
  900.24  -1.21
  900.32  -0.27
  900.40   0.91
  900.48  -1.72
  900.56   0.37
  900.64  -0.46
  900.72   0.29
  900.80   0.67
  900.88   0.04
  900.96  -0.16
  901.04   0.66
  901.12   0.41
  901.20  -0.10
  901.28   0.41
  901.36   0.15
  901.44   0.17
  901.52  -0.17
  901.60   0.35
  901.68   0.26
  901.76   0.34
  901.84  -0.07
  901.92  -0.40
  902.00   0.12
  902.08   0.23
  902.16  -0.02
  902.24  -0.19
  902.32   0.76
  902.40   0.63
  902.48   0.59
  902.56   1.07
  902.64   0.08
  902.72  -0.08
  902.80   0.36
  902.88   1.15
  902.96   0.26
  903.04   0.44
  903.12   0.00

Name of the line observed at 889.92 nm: H-beta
